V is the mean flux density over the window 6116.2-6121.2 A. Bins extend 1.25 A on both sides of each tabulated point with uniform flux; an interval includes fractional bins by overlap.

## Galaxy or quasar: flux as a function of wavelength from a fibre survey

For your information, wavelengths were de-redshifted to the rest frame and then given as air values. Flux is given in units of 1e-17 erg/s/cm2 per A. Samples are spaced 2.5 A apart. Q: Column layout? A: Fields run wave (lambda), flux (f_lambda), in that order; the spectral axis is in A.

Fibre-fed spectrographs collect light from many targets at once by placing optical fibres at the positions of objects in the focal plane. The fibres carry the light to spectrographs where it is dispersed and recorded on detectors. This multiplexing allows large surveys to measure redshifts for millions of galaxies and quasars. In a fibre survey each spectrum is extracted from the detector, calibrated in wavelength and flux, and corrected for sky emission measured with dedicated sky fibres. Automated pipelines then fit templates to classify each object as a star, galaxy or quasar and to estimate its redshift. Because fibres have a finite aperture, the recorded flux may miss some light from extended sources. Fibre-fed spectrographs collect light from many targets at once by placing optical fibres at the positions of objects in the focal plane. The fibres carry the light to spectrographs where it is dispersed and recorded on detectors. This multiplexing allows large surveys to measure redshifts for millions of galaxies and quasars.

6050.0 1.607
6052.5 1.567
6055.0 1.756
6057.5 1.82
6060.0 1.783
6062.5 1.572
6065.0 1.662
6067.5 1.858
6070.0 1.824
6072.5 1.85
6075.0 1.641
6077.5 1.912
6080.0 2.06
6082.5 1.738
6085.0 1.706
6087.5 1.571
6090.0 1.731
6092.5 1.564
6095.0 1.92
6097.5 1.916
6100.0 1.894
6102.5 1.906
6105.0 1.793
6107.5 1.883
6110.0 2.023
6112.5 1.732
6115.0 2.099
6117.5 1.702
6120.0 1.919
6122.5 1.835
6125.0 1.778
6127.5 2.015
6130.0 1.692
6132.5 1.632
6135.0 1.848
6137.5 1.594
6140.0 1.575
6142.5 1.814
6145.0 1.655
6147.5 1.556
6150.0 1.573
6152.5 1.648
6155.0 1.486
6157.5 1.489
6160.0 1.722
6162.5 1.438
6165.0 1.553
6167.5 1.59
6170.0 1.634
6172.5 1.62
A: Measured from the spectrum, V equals 1.81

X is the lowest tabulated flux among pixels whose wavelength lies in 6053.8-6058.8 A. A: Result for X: 1.756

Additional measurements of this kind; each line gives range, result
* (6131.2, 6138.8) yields 1.594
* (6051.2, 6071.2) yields 1.567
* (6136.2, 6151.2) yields 1.556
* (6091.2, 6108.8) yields 1.564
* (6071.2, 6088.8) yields 1.571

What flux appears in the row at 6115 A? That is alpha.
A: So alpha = 2.099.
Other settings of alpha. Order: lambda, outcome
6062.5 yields 1.572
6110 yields 2.023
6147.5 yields 1.556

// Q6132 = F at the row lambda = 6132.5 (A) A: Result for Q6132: 1.632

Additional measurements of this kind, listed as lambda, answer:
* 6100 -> 1.894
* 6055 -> 1.756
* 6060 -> 1.783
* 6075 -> 1.641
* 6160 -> 1.722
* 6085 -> 1.706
